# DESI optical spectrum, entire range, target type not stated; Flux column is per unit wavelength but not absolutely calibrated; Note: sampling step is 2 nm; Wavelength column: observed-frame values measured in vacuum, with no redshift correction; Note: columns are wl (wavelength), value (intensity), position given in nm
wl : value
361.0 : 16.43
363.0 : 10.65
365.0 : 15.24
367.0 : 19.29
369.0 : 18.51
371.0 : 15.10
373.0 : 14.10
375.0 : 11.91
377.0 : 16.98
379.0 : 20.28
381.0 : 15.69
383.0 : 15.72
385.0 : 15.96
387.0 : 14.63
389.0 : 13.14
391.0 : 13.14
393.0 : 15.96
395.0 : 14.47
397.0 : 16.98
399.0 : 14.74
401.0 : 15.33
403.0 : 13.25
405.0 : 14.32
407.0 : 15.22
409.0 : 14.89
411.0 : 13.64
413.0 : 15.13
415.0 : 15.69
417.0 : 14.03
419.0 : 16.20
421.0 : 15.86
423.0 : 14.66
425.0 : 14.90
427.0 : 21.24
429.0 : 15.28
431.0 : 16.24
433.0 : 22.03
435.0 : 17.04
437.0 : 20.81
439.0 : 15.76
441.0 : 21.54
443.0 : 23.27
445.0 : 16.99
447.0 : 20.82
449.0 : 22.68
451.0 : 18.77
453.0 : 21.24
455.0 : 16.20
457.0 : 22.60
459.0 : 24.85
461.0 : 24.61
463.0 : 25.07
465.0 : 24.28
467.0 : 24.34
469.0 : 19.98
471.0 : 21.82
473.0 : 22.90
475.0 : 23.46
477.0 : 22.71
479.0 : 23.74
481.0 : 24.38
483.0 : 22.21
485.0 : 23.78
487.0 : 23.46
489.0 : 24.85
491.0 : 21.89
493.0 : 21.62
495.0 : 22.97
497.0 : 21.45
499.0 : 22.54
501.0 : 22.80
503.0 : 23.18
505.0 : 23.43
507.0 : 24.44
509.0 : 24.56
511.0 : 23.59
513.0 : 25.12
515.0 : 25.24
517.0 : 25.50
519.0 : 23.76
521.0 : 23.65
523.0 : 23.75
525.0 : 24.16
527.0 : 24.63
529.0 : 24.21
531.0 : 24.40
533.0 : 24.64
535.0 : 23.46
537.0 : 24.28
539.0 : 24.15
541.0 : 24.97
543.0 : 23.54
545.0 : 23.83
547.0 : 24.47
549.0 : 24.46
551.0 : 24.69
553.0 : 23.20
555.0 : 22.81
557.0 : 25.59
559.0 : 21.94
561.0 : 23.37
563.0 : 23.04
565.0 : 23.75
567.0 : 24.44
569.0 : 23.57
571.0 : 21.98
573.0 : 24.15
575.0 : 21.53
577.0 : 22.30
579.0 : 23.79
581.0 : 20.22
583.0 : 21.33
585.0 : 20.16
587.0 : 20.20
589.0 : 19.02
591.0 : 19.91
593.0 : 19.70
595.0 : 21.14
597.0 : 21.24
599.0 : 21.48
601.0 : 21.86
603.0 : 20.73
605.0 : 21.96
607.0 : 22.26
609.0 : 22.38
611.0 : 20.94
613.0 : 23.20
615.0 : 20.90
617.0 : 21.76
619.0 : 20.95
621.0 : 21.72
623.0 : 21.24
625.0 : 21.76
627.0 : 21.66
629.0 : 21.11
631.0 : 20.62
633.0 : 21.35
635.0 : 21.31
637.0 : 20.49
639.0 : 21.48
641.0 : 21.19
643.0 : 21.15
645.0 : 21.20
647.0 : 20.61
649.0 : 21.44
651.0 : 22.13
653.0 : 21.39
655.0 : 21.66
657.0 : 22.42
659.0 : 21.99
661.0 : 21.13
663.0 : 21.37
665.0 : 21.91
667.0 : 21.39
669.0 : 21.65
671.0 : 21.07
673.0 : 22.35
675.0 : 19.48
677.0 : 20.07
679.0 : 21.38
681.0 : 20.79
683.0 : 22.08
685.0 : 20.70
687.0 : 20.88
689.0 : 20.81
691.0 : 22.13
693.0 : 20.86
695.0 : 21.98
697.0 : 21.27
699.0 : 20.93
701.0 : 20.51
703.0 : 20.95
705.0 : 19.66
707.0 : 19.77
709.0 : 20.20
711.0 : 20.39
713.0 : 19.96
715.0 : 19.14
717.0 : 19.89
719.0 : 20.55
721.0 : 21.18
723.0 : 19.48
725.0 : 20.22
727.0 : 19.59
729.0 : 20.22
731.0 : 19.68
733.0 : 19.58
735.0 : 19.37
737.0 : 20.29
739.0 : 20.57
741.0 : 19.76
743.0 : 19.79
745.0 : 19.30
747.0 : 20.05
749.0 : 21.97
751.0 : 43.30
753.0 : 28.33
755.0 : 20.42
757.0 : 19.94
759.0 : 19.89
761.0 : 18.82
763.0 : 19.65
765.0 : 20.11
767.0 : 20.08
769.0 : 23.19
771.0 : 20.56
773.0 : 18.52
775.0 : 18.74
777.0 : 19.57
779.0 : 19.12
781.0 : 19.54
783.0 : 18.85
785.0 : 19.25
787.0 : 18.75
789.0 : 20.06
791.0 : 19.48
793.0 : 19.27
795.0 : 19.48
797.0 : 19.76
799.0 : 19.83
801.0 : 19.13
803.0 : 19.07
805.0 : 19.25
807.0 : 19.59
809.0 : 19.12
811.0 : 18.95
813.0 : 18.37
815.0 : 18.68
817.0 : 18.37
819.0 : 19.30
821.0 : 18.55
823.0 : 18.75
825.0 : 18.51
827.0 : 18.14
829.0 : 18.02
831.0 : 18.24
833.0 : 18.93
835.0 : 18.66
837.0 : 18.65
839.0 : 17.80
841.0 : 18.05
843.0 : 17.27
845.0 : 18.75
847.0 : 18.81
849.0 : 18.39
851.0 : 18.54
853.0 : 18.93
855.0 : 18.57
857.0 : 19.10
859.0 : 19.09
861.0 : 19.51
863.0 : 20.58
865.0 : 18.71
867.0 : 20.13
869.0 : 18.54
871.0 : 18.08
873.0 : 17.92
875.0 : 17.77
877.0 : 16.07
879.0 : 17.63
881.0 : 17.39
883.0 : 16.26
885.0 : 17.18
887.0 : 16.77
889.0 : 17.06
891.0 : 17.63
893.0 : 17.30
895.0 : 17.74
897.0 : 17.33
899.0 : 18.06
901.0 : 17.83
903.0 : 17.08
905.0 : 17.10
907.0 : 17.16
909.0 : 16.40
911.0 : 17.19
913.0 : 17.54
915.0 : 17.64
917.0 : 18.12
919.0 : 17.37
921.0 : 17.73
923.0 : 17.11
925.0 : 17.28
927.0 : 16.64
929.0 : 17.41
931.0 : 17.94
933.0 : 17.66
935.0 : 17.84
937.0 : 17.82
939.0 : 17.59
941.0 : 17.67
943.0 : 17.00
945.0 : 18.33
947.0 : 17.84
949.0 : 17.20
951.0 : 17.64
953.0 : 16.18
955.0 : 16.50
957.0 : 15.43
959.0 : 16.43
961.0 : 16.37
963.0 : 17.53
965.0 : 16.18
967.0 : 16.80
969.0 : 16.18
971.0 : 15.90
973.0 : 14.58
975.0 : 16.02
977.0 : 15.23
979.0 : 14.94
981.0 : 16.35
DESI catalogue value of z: 0.145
